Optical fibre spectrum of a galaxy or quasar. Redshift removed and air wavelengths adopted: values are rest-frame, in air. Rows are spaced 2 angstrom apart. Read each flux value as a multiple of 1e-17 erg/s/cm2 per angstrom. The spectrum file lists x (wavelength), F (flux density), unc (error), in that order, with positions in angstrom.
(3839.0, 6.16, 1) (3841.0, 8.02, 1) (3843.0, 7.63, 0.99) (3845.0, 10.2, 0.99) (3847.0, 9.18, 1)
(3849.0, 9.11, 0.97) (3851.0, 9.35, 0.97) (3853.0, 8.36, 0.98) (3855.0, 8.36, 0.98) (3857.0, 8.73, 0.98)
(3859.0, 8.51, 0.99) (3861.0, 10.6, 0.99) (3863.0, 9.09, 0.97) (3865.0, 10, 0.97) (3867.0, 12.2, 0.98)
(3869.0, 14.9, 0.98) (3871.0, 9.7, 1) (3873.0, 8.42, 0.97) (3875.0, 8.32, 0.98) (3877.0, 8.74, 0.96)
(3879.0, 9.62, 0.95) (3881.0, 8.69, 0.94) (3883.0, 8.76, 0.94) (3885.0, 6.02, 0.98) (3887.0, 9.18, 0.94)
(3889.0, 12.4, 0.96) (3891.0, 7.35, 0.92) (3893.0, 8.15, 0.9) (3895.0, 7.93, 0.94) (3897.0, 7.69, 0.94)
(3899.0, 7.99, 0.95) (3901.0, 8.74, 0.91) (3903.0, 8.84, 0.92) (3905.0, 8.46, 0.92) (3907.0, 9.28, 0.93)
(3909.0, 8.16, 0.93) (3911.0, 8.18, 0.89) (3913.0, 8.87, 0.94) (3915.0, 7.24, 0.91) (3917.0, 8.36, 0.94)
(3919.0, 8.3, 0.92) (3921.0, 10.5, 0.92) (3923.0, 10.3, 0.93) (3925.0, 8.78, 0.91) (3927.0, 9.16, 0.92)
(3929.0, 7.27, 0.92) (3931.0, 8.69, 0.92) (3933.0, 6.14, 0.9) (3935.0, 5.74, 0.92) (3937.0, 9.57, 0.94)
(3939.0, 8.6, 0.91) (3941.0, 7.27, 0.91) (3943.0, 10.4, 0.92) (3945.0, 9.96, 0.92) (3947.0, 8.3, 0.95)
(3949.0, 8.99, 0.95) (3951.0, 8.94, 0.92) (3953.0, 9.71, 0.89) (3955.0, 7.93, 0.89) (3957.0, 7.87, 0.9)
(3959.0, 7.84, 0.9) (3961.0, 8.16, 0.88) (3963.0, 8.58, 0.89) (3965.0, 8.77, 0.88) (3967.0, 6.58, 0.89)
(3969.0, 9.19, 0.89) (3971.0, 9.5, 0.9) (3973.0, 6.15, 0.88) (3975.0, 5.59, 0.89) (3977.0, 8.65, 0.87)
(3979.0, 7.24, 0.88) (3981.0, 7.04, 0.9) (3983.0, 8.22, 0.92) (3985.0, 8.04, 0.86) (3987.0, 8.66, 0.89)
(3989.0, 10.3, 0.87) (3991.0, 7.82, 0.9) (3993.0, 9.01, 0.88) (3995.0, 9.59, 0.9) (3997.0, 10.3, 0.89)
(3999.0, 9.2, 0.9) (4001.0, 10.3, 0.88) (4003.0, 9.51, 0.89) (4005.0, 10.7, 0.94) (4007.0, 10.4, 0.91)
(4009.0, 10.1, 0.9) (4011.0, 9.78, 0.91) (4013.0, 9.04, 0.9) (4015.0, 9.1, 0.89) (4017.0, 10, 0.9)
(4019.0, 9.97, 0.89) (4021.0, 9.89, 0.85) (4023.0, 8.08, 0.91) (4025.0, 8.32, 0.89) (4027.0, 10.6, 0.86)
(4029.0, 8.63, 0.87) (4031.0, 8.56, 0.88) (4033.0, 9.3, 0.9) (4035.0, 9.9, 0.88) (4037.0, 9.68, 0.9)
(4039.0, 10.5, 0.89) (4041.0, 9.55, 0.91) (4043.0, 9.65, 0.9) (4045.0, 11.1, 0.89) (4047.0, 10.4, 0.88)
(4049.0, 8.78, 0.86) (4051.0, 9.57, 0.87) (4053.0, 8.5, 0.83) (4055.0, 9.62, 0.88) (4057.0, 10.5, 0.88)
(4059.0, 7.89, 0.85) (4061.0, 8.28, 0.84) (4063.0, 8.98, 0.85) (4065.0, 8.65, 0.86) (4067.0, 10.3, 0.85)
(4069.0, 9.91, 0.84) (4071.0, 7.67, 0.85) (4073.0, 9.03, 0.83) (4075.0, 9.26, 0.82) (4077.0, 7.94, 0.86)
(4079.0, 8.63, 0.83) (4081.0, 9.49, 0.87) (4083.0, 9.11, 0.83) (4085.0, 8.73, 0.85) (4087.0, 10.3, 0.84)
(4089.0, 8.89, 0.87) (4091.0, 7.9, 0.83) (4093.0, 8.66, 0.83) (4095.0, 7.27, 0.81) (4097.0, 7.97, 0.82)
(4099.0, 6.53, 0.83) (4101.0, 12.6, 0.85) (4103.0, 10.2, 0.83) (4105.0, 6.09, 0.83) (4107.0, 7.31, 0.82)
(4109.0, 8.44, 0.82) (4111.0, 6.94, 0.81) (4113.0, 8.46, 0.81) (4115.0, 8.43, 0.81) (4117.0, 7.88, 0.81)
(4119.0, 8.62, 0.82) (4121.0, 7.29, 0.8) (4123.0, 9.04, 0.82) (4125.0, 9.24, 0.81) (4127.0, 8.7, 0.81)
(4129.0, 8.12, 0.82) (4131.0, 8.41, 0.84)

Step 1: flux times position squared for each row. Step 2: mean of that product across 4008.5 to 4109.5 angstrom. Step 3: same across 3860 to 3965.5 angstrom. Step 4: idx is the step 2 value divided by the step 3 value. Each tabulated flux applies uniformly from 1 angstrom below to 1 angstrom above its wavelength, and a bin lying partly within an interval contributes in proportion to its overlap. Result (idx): 1.11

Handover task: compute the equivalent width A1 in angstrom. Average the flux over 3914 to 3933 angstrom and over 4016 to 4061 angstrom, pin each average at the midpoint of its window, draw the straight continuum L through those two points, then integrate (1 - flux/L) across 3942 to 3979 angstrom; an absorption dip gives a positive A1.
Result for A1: 2.1 angstrom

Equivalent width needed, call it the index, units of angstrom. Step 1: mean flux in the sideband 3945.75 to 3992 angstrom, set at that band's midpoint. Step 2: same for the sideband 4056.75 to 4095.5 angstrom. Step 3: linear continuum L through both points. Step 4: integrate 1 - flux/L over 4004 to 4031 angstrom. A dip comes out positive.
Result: -3.4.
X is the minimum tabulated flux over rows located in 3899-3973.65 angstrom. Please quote 5.74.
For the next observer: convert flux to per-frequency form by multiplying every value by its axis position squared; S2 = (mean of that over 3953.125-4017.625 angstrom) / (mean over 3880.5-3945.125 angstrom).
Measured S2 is 1.07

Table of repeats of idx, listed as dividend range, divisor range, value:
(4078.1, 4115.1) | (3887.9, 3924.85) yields 1.08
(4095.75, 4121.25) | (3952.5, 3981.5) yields 1.12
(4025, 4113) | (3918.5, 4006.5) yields 1.10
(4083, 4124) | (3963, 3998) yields 1.08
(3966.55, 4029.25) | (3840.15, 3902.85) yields 1.05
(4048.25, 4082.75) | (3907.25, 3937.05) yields 1.16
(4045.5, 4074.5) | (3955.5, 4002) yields 1.14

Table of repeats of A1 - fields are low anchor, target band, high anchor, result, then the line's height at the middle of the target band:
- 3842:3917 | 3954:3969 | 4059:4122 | 1.3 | 8.82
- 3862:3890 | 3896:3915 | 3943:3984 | 1.7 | 9.21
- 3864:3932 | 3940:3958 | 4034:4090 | 0.5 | 9.08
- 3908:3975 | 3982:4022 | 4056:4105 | -4.2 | 8.6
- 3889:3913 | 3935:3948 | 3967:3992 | -0.9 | 8.21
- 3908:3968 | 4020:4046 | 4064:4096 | -2.4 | 8.72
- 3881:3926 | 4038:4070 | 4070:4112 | -3.6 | 8.54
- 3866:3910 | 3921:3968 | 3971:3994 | -0.3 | 8.4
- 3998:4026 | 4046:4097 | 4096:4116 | -1.0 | 8.77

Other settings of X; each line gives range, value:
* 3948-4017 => 5.59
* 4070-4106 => 6.09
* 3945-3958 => 7.87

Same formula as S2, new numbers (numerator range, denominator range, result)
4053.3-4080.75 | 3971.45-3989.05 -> 1.22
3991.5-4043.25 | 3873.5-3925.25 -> 1.18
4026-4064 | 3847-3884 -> 1.09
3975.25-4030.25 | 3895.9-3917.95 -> 1.15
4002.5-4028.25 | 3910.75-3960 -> 1.18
